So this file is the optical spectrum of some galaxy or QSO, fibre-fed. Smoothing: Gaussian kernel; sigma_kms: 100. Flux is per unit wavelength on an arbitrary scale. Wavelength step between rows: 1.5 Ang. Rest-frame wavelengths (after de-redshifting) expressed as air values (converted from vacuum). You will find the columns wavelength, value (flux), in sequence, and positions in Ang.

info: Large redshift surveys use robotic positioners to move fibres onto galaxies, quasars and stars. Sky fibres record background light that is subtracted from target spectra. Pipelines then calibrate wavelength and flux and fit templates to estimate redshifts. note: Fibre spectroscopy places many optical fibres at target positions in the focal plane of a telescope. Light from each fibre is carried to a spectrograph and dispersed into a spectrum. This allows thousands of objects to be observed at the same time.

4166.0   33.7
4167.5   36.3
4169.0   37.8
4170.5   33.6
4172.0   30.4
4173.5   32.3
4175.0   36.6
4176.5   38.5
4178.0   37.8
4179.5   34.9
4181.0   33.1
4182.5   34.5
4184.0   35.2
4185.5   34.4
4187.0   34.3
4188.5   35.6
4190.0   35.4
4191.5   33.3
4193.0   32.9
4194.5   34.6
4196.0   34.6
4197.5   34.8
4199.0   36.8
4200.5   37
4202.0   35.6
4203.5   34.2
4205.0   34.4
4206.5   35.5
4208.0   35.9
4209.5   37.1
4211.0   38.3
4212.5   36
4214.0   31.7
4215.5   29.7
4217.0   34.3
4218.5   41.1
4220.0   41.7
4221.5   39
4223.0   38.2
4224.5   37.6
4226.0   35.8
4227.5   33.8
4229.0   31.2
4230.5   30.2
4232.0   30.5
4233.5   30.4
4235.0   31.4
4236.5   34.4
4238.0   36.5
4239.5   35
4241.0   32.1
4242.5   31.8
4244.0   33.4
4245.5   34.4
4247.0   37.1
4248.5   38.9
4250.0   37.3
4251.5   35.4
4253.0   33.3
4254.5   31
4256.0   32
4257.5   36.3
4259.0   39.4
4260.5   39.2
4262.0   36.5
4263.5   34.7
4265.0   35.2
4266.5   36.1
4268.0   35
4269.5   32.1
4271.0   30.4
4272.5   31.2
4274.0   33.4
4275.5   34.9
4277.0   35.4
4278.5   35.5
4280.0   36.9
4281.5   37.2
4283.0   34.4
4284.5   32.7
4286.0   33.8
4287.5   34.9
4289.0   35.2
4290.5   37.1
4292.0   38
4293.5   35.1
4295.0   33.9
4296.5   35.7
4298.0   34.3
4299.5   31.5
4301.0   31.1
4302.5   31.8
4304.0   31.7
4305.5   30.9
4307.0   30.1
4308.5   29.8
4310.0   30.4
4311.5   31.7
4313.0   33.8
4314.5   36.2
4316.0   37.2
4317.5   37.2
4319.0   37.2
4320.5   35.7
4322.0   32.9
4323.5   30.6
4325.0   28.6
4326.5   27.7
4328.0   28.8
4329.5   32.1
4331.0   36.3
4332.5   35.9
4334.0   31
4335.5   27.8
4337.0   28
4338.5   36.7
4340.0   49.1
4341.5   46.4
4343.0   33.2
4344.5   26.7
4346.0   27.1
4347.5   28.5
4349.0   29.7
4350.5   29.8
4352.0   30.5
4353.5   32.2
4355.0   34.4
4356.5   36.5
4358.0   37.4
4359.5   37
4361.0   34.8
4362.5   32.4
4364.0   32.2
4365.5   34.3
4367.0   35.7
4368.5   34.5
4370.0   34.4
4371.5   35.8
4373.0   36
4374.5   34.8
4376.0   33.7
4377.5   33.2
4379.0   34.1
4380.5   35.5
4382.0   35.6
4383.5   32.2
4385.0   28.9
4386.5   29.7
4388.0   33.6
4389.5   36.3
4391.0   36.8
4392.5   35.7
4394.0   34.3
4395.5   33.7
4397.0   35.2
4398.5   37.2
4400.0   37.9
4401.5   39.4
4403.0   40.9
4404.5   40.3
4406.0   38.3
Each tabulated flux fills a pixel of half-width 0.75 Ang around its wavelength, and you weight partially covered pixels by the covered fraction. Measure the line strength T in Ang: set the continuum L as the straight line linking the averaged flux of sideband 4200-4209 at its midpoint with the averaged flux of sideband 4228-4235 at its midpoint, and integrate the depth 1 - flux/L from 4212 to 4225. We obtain -1.42 Ang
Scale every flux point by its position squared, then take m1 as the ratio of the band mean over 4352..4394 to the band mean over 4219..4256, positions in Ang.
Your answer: 1.06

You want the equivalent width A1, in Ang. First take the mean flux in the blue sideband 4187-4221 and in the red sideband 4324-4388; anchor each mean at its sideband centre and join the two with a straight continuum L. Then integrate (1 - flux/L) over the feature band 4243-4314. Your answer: 0.3 Ang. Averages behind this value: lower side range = 35.5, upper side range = 33.3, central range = 34.3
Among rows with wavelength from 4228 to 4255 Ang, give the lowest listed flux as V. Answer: 30.2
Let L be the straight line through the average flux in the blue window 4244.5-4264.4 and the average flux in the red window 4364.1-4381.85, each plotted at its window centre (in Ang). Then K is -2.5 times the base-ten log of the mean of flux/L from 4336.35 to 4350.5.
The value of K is 0.04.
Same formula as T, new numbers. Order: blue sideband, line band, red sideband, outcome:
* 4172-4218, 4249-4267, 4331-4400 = -0.5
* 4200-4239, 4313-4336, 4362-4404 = 1.2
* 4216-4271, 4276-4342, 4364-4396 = 1.1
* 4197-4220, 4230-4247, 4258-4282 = 1.2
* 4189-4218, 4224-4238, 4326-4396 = 0.7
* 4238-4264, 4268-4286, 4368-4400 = 0.5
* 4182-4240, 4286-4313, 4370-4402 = 1.3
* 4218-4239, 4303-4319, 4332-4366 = 0.4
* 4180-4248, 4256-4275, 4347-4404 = -0.1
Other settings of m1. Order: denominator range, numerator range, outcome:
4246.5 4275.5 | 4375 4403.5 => 1.06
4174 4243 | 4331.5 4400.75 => 1.05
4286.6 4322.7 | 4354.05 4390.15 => 1.04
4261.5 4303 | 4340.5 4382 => 1.02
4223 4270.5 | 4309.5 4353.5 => 0.99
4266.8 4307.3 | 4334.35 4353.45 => 0.99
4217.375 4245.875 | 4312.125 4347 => 1.02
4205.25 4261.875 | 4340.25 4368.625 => 1.01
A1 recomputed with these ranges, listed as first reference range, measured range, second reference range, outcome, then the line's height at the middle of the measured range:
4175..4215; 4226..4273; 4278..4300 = 1.4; 35.2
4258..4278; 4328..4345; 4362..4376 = 0.0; 34.6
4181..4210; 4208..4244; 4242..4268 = 0.5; 35.2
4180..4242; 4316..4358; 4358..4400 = 1.7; 34.6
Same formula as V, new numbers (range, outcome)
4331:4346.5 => 26.7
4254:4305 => 30.4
